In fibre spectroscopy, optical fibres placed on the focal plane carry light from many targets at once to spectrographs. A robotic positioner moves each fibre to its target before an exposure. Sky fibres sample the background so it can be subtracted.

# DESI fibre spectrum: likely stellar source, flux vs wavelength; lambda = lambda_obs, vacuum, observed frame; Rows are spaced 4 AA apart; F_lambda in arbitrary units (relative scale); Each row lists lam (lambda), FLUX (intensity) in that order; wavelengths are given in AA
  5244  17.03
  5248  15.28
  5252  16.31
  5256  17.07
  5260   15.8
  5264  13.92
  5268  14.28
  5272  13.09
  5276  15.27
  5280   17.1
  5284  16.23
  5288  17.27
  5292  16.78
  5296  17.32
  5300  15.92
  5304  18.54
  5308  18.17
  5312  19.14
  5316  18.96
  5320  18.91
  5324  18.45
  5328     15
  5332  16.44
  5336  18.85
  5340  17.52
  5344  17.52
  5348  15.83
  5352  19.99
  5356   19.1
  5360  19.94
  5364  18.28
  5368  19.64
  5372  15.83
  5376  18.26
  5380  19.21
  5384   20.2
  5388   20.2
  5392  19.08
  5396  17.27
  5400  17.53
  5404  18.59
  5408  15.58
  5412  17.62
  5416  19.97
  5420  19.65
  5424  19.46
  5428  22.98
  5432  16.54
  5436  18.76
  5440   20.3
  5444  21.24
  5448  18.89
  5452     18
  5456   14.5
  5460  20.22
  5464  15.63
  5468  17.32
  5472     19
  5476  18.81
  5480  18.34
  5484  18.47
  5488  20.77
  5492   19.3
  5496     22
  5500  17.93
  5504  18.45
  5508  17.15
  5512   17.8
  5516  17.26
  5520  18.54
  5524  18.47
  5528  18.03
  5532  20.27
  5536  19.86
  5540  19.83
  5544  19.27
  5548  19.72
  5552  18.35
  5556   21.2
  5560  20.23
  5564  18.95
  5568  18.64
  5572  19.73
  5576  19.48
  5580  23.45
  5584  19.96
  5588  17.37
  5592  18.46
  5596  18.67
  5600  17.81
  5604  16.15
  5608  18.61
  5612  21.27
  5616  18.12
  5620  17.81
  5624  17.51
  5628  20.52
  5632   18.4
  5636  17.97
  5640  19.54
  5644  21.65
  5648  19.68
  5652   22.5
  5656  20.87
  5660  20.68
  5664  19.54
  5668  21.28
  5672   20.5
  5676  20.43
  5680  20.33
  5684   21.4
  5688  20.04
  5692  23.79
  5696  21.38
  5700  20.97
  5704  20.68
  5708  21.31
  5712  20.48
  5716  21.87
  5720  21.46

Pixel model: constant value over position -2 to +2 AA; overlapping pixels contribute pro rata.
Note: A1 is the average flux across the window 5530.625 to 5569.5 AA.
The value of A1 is 19.6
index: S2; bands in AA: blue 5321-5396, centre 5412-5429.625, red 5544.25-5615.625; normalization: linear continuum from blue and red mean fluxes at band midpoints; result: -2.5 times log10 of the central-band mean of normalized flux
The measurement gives -0.09 mag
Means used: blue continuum 18.3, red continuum 19.3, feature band 20.1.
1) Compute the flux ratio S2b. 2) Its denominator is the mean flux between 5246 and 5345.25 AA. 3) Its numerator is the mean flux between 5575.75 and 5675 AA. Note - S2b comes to 1.16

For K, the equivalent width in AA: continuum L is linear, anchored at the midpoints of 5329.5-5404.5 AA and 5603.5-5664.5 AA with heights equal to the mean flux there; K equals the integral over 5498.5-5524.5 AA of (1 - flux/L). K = 1.5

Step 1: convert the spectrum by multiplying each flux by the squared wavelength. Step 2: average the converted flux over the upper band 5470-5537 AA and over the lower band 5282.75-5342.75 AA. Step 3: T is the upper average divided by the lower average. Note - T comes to 1.1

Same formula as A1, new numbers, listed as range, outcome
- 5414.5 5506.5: 19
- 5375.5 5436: 18.8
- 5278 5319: 17.6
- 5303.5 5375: 18.1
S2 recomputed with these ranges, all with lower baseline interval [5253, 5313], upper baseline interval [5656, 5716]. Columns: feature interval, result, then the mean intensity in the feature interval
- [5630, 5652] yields 0.04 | 19.7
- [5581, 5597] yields 0.05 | 18.9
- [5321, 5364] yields -0.05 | 17.9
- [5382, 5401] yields -0.08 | 18.9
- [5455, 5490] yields 0.02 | 18.2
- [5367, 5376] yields -0.02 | 17.6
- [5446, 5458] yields 0.07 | 17.1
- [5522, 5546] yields 0.00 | 19.3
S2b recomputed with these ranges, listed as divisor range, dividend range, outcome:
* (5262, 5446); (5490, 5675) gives 1.08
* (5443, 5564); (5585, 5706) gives 1.05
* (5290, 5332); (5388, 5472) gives 1.05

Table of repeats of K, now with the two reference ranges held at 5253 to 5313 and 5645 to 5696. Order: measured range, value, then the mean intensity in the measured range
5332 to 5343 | -0.5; 17.8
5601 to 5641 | 3.6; 18.5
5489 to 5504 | -0.6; 19.6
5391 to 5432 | -1.8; 18.7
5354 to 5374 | -1.4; 18.6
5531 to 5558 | -0.4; 19.8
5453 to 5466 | 1.1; 16.9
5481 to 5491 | -0.4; 19.5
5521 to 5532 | 0.3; 18.6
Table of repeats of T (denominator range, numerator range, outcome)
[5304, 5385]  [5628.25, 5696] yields 1.27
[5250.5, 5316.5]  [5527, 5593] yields 1.32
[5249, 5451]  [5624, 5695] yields 1.28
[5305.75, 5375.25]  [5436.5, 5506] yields 1.09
